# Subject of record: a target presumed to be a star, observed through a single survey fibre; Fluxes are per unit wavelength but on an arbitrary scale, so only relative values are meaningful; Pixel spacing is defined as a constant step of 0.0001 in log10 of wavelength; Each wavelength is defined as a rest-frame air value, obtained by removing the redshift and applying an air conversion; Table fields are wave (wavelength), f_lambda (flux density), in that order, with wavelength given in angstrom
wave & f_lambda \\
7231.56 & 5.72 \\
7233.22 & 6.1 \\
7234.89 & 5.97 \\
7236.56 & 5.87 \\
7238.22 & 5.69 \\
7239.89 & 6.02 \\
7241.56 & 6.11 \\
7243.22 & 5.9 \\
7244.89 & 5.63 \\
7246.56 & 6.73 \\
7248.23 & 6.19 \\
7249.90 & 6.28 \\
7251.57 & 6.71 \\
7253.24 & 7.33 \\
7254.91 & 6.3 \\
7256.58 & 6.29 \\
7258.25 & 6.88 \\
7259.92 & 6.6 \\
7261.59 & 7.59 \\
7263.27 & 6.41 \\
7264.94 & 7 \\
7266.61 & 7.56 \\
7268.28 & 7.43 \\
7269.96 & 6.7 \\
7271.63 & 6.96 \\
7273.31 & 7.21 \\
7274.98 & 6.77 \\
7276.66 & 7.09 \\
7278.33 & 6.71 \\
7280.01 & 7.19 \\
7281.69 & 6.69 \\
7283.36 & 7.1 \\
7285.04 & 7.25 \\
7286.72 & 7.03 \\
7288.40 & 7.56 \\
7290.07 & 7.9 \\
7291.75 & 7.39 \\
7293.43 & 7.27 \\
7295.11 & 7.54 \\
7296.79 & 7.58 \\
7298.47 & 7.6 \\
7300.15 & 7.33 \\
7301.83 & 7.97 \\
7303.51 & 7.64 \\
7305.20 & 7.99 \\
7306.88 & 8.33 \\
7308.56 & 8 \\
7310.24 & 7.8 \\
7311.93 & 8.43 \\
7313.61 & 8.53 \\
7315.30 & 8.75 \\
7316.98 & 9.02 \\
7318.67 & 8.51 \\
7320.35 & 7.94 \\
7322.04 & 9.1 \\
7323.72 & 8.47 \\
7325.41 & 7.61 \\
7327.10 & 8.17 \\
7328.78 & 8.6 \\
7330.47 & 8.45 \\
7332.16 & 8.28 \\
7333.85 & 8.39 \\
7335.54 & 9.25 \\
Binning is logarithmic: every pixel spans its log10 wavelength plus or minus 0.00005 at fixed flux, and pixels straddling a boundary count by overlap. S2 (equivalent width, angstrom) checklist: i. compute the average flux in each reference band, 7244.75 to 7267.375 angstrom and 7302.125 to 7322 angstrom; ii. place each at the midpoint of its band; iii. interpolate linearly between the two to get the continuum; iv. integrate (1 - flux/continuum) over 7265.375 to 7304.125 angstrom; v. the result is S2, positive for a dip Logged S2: 1.2 angstrom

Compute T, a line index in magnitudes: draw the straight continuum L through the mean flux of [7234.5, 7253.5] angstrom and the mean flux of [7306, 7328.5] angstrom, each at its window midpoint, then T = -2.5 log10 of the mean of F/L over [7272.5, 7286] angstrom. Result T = 0.03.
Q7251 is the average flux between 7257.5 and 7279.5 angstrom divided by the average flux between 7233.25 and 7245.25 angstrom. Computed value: 1.2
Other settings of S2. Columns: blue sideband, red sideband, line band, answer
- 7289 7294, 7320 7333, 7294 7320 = -0.51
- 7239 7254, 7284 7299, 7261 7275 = -0.46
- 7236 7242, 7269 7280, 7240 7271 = -1.19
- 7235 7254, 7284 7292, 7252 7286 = -0.33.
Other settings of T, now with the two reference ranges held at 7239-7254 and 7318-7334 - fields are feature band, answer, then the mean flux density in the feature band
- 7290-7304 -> 0.01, 7.56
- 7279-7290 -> 0.02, 7.18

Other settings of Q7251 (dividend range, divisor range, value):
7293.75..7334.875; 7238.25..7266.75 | 1.25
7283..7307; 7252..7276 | 1.09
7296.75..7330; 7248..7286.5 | 1.19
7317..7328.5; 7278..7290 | 1.17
